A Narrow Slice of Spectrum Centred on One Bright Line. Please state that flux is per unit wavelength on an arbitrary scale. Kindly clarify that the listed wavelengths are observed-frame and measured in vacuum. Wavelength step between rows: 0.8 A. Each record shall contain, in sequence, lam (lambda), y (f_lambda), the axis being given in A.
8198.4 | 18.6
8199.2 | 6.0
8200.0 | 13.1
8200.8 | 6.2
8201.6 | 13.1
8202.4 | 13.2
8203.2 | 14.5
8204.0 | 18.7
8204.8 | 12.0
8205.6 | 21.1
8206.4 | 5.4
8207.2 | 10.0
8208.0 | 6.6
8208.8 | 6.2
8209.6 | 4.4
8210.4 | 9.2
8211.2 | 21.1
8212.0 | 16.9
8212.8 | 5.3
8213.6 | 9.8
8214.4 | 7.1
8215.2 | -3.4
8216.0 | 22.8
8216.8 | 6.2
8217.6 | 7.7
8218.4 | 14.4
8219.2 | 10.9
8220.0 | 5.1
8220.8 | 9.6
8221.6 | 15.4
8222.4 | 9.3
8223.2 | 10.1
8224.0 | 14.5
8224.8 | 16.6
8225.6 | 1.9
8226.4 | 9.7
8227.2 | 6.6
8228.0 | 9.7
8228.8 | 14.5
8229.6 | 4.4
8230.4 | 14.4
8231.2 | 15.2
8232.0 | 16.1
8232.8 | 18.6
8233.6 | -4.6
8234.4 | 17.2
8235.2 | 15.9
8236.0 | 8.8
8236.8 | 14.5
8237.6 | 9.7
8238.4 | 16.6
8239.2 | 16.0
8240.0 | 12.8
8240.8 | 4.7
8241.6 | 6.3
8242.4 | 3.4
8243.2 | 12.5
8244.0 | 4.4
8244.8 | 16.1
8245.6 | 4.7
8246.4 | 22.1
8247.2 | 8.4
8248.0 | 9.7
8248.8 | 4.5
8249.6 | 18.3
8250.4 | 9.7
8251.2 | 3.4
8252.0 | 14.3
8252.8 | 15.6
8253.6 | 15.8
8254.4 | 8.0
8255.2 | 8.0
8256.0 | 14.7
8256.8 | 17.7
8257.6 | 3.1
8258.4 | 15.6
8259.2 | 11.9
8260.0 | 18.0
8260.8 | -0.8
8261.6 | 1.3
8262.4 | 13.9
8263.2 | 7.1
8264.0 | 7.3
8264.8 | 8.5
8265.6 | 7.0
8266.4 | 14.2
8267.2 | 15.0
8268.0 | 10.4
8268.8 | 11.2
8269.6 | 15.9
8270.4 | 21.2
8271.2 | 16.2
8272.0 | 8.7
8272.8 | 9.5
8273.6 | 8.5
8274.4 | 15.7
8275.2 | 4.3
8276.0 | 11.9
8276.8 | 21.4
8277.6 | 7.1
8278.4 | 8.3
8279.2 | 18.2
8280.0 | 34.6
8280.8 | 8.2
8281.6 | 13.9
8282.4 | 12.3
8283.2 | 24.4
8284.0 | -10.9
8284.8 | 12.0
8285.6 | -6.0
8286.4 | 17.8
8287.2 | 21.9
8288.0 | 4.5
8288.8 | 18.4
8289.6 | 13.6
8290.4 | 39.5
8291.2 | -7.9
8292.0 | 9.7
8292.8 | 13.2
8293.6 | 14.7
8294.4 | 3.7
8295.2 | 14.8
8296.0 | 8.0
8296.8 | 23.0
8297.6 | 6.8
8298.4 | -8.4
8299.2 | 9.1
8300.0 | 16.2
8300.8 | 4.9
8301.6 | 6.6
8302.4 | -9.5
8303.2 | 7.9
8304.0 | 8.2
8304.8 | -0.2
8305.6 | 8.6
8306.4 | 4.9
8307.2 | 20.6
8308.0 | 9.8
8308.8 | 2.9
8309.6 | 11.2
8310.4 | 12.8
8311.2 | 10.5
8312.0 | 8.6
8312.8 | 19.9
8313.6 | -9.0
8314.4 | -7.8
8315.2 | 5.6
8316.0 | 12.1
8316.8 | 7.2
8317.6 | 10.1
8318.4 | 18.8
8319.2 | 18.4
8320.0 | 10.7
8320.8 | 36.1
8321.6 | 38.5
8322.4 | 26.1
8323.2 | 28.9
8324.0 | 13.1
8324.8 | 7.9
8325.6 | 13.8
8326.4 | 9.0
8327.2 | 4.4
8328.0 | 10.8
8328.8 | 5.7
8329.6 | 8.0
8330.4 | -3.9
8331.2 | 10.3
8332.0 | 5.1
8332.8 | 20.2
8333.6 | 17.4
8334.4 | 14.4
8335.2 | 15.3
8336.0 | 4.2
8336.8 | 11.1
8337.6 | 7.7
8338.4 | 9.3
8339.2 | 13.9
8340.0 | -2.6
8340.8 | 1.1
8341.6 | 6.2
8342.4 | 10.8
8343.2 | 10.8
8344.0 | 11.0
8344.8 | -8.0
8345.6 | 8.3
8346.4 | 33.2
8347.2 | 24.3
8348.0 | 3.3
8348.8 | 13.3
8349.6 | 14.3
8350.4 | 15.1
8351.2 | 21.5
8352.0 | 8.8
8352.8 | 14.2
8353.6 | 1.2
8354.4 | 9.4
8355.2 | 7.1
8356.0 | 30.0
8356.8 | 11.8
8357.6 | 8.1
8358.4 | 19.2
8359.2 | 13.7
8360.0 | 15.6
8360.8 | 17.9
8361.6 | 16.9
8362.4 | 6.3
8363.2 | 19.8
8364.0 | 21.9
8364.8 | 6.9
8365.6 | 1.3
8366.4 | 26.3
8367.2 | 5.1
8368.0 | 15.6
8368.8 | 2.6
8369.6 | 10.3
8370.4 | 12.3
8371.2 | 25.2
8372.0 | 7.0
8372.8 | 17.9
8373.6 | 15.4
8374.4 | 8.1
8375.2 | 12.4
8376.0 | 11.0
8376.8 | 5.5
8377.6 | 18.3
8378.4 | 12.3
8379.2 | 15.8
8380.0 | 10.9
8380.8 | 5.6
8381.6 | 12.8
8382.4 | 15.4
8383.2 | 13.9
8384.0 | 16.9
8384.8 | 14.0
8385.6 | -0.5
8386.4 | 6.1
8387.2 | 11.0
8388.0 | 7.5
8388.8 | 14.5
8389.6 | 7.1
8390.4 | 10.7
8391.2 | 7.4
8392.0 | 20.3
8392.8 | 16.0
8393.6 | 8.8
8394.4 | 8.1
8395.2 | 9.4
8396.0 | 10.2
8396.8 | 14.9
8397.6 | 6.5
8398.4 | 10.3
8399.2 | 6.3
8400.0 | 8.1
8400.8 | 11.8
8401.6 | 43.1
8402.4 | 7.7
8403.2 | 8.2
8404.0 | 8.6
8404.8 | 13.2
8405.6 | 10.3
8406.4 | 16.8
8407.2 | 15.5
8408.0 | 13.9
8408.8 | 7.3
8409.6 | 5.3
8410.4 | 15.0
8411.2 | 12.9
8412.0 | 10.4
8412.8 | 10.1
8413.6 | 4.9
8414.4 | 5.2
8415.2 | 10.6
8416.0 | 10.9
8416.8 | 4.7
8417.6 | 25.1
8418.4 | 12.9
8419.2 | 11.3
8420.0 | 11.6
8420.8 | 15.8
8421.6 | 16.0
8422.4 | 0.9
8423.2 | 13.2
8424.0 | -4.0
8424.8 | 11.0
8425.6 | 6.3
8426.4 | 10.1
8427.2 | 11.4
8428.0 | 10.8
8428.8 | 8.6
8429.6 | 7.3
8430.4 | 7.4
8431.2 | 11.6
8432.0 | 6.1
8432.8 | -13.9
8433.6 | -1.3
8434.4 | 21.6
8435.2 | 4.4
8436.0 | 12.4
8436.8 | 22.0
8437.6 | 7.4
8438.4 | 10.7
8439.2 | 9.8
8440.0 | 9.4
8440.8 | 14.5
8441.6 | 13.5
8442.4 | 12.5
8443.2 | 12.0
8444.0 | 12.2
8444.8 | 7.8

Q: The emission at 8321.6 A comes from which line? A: H-gamma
